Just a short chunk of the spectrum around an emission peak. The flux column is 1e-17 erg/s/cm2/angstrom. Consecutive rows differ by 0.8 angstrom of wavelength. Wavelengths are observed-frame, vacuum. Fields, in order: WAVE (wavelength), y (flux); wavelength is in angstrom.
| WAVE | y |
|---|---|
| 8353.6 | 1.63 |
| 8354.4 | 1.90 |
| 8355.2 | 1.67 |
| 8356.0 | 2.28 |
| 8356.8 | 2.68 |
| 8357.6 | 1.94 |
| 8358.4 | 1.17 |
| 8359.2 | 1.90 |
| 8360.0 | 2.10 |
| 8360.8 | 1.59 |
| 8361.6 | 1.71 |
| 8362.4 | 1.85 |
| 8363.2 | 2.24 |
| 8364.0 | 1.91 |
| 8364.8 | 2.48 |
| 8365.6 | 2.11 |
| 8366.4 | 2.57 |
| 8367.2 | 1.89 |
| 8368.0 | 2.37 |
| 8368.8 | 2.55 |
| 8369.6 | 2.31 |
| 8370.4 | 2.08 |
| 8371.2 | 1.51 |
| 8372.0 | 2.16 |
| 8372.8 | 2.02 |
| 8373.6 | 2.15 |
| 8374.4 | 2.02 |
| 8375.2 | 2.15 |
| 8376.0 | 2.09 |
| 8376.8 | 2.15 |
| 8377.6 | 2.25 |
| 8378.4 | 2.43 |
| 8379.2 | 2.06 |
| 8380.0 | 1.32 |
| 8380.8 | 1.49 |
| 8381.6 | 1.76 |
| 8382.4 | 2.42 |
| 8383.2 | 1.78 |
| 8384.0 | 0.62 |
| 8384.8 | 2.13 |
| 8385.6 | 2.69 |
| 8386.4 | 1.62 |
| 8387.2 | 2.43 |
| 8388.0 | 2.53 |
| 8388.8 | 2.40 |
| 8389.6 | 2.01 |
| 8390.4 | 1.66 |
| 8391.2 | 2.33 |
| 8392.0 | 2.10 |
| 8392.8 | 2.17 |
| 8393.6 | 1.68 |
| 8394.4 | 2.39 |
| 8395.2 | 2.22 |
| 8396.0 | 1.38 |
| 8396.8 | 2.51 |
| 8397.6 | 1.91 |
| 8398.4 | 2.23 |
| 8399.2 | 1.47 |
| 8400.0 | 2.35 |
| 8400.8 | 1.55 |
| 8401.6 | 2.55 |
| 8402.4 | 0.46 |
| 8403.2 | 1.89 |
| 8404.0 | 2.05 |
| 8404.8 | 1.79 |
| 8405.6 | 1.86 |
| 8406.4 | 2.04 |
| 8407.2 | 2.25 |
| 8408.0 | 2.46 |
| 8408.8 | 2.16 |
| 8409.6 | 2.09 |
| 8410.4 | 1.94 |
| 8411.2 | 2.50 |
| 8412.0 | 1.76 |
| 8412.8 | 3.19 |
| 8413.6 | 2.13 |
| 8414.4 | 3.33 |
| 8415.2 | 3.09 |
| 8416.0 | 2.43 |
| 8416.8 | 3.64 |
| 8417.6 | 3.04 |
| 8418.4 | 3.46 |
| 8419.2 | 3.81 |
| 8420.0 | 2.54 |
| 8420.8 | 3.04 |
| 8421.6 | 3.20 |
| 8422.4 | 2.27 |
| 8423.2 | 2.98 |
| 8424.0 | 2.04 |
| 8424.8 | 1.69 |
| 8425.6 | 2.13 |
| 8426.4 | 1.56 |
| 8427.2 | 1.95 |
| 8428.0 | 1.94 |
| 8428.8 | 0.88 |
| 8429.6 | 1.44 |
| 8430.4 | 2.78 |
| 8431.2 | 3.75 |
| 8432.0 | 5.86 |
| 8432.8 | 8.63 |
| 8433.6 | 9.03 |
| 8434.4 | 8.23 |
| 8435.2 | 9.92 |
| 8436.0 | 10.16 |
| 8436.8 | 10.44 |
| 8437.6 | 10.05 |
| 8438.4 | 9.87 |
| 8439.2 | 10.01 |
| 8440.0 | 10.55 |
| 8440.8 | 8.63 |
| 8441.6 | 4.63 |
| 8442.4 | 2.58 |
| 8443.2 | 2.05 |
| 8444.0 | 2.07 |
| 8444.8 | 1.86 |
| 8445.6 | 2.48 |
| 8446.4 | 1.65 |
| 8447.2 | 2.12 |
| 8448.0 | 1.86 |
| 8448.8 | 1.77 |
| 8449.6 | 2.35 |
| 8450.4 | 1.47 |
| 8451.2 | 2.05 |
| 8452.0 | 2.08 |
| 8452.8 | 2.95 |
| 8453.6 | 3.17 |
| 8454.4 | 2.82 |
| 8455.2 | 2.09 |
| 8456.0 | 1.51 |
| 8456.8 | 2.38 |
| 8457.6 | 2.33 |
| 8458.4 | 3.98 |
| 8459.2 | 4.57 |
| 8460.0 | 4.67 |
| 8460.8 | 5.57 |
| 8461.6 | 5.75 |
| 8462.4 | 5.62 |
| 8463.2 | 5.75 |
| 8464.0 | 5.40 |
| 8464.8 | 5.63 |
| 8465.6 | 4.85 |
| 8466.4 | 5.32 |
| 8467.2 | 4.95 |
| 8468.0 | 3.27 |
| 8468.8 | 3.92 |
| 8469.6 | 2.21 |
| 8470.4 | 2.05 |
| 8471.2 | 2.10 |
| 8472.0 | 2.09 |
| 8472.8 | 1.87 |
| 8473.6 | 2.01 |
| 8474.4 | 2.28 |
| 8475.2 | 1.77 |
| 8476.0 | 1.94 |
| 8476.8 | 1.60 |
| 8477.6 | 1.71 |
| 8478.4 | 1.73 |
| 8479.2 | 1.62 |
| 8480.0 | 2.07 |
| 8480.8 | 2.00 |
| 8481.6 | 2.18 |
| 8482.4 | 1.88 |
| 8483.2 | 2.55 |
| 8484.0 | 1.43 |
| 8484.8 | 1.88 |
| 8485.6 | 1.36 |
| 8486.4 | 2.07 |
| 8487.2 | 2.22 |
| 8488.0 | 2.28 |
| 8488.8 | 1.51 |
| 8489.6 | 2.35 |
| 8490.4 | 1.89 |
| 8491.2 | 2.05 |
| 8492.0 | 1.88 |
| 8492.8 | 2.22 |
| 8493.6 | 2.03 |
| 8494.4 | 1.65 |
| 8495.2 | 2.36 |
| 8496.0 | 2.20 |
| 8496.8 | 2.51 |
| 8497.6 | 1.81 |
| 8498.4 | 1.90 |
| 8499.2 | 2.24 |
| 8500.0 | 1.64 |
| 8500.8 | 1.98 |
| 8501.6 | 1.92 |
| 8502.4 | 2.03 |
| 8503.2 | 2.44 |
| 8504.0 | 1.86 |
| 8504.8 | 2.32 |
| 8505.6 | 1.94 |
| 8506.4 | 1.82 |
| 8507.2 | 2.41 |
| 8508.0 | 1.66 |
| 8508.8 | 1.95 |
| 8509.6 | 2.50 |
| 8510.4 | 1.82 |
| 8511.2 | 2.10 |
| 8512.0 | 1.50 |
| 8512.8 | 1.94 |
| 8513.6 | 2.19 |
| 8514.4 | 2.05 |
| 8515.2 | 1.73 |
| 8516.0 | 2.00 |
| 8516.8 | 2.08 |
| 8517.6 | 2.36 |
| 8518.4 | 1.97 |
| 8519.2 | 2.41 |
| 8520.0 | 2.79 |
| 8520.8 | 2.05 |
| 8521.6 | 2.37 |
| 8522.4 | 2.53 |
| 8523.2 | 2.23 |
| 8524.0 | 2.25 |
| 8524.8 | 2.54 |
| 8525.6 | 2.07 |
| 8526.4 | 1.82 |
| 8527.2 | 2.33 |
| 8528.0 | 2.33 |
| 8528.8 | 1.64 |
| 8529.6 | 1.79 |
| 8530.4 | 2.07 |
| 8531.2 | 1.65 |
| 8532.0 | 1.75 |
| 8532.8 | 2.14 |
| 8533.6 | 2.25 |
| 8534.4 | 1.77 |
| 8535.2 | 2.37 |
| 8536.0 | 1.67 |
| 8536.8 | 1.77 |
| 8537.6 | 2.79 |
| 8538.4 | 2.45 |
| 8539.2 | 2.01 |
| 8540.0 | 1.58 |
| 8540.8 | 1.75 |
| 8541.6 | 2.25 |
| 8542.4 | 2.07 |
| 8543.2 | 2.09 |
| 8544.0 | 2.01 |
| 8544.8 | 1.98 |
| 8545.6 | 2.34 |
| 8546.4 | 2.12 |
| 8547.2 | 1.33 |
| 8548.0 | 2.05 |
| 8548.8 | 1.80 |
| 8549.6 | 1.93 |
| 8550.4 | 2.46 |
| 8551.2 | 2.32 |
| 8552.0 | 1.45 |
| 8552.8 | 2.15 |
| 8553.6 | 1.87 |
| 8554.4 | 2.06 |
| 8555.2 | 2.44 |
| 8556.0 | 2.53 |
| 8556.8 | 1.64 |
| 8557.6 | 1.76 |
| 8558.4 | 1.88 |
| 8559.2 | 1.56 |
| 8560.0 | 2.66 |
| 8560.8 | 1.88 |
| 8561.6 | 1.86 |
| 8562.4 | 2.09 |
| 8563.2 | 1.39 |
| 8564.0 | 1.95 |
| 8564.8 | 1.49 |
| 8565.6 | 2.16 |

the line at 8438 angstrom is H-alpha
